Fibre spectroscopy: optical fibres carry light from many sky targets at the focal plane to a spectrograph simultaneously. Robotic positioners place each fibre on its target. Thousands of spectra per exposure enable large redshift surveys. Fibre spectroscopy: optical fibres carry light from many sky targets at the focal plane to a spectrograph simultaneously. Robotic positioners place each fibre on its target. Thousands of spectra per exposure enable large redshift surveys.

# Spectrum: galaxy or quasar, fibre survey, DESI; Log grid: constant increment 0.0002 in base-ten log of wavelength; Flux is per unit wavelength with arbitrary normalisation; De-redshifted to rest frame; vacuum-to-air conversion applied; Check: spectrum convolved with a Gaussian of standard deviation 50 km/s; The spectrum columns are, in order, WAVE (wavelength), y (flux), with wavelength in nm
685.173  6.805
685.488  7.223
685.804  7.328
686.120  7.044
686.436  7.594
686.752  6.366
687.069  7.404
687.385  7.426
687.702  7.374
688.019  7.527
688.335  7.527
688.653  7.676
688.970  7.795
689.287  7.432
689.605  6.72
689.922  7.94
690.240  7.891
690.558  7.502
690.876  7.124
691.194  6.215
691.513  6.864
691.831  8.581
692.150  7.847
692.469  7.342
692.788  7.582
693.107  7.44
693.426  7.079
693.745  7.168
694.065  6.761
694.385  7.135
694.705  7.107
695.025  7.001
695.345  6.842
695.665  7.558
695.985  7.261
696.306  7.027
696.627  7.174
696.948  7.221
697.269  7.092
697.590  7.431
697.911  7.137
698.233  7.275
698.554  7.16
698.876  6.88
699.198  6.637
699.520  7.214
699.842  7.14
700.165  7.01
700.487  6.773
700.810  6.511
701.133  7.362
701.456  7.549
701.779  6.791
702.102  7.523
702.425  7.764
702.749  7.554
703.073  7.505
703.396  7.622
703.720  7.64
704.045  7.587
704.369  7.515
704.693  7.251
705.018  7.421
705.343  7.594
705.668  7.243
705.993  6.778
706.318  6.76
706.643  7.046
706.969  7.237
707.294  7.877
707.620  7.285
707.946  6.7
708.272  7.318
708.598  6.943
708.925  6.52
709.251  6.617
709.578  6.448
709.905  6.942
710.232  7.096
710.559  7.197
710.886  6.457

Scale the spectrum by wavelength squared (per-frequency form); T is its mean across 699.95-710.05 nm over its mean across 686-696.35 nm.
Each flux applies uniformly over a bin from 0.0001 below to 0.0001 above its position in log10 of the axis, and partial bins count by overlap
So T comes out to 1.02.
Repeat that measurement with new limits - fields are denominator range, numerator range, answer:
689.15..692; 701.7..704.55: 1.06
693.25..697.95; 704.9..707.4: 1.04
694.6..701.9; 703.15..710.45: 1.03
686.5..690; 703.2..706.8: 1.04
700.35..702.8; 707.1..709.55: 0.99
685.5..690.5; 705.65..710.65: 1.00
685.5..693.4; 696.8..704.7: 1.01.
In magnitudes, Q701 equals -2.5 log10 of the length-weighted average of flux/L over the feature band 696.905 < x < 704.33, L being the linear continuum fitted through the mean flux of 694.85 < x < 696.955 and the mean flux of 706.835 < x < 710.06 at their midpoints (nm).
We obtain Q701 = -0.023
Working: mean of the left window 7.15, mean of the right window 6.99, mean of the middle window 7.24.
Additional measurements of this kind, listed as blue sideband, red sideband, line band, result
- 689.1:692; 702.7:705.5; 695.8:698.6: 0.04 mag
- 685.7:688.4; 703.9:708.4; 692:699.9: 0.01 mag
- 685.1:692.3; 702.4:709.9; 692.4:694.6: 0.02 mag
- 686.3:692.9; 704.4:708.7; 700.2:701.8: 0.04 mag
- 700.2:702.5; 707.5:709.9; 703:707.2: -0.05 mag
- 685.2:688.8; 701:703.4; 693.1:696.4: 0.04 mag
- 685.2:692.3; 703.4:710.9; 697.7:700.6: 0.03 mag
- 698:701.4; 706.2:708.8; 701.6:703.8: -0.06 mag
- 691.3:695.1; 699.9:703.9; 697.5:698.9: 0.02 mag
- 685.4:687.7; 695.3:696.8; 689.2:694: -0.02 mag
